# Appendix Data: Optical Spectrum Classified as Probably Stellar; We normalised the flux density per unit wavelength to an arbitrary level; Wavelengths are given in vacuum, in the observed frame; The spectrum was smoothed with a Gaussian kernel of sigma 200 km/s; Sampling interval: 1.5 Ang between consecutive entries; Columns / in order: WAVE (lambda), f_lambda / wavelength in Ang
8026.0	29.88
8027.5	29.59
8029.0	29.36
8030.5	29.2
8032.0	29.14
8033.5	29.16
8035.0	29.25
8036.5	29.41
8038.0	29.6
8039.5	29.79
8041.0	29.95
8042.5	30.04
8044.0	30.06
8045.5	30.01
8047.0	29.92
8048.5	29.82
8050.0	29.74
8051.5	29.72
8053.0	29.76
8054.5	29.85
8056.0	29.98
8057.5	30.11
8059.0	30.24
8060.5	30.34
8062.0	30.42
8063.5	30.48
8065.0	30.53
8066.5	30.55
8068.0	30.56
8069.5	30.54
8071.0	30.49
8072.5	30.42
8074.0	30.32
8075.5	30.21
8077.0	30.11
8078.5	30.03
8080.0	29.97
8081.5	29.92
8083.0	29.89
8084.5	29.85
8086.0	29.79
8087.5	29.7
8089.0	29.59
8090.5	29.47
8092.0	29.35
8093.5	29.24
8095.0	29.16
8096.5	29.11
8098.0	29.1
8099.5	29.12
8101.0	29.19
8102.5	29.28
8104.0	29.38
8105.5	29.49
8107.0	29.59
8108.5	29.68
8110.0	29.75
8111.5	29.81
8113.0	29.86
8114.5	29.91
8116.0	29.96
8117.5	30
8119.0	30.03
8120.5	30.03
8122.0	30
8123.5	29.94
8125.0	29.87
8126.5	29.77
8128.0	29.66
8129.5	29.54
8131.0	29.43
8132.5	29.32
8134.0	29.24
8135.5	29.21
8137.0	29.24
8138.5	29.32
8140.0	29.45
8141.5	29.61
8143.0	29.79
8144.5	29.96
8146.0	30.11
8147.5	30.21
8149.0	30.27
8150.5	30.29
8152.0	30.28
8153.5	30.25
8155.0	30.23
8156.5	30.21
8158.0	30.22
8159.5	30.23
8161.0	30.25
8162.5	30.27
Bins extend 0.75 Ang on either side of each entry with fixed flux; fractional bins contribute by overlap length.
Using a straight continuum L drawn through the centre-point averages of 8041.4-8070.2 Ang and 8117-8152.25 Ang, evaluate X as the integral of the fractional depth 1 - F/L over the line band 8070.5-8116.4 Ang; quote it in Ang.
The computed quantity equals 0.4 Ang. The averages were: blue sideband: 30.1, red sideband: 29.8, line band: 29.7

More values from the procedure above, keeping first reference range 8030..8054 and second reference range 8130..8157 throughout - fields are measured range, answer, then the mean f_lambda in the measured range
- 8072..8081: -0.14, 30.2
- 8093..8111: 0.24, 29.3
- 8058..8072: -0.36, 30.5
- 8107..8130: -0.07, 29.8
